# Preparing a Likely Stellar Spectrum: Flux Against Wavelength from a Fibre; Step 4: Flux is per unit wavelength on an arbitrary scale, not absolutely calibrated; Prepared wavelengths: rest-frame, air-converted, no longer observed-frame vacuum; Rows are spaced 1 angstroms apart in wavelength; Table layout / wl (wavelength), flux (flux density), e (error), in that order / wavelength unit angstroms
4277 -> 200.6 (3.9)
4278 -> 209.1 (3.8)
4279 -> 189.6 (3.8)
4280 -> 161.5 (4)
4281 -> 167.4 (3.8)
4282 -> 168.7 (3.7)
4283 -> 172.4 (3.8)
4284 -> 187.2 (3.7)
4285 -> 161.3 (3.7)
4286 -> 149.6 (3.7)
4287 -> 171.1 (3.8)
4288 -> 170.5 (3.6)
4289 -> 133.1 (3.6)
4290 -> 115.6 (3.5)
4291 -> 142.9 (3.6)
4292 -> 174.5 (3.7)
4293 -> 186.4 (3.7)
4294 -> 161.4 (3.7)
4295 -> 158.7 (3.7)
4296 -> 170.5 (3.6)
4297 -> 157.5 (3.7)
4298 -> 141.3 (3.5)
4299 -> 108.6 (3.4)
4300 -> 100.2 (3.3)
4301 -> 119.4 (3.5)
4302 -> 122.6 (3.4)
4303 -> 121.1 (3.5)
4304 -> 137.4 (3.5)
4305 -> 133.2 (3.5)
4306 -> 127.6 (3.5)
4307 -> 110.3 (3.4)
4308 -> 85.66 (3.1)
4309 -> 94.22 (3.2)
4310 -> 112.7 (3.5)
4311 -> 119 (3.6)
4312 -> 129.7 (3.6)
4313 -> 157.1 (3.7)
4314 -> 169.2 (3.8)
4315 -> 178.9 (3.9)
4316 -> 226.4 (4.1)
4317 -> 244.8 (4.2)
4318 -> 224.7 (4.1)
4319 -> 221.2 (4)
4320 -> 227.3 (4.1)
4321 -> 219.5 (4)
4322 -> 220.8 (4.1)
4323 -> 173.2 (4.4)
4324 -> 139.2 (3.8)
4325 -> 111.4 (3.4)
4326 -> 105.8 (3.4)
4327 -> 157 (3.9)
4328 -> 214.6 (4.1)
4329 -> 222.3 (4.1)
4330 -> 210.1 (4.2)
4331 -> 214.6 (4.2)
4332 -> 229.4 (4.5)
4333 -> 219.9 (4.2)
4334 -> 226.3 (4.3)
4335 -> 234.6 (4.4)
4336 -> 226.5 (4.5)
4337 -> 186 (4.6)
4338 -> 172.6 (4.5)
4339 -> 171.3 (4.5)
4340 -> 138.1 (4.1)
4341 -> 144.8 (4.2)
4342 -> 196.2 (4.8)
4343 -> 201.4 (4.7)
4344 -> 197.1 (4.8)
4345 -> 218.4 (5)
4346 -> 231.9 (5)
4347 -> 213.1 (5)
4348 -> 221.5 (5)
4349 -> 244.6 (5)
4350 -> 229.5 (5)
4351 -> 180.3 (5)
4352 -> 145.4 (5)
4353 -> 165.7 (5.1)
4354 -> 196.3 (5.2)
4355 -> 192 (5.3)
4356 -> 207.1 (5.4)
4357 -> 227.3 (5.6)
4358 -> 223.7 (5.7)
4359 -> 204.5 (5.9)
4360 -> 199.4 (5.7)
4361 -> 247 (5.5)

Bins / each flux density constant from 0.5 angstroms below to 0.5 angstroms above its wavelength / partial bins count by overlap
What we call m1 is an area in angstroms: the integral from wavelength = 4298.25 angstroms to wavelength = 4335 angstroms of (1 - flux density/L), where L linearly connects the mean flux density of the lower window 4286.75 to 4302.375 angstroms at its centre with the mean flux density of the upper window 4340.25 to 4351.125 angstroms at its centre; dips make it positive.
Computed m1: 1.7 angstroms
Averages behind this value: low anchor 146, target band 166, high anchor 207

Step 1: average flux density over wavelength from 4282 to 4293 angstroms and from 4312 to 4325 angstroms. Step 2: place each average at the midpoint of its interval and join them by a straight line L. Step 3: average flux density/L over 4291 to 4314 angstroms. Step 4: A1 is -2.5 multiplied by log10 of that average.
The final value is 0.29 mag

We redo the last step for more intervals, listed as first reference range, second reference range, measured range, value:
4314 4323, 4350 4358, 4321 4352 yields 0.05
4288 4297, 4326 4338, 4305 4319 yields 0.18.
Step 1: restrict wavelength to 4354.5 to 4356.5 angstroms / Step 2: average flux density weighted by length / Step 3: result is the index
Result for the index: 200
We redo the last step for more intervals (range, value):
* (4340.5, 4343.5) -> 181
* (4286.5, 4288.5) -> 171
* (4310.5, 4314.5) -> 144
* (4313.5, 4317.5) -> 205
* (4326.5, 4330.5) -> 201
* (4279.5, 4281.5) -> 164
